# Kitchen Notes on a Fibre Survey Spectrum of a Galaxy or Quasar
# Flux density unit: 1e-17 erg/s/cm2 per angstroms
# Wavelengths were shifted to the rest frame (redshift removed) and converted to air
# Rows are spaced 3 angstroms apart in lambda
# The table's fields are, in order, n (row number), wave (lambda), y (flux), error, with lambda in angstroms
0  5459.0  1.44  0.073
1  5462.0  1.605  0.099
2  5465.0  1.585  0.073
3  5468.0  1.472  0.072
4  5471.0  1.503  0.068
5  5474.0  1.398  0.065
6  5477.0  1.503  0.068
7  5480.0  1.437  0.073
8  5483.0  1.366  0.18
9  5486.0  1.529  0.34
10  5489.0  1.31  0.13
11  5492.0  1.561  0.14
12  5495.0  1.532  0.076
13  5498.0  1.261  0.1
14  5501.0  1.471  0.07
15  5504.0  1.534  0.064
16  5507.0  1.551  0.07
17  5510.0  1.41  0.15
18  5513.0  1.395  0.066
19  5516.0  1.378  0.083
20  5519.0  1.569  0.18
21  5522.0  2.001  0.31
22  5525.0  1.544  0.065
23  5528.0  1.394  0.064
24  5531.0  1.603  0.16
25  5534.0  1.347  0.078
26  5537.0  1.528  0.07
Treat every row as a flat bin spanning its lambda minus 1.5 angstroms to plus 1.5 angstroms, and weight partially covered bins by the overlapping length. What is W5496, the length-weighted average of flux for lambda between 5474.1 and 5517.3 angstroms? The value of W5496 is 1.44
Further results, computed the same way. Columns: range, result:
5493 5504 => 1.44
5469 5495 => 1.46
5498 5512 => 1.46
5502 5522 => 1.51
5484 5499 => 1.44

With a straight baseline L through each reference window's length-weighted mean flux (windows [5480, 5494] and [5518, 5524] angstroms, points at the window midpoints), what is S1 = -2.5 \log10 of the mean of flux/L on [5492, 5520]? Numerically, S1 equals 0.12 mag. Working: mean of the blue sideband 1.44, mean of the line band 1.46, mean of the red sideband 1.78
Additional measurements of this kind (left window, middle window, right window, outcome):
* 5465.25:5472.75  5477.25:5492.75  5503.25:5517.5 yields 0.03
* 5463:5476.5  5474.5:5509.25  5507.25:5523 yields 0.04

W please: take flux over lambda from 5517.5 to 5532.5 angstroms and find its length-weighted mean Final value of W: 1.62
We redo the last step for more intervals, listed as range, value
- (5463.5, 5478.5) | 1.49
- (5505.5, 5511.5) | 1.48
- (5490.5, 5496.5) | 1.55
